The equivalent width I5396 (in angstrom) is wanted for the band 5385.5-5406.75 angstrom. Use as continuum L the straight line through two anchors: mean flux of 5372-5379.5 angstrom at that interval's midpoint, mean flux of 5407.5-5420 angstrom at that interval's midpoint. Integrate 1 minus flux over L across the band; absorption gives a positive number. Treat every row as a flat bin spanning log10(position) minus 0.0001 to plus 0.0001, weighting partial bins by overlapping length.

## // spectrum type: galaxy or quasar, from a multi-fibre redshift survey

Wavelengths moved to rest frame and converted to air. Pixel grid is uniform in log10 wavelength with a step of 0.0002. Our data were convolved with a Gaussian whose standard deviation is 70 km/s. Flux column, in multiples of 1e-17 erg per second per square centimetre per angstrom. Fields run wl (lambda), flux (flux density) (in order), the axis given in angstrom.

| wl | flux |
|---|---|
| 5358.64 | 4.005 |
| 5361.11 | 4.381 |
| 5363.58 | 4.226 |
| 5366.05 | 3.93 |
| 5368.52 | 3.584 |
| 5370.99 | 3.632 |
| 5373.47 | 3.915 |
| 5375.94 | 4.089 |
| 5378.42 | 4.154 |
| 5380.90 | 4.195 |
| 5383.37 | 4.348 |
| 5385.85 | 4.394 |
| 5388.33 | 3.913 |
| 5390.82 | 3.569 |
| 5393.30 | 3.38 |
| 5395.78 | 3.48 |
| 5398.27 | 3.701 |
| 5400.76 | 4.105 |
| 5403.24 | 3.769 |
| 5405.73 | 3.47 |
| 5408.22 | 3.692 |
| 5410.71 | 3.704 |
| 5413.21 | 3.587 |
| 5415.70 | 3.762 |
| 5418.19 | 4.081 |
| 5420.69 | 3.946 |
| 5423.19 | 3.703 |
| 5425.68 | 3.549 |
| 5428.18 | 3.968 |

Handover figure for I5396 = 0.9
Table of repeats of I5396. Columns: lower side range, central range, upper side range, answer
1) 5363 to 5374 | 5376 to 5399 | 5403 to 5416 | -1.04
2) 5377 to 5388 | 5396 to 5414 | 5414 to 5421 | 1.42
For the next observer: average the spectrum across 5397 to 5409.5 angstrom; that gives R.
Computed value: 3.75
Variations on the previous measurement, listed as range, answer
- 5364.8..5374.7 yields 3.77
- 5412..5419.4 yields 3.81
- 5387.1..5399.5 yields 3.61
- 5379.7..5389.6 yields 4.21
